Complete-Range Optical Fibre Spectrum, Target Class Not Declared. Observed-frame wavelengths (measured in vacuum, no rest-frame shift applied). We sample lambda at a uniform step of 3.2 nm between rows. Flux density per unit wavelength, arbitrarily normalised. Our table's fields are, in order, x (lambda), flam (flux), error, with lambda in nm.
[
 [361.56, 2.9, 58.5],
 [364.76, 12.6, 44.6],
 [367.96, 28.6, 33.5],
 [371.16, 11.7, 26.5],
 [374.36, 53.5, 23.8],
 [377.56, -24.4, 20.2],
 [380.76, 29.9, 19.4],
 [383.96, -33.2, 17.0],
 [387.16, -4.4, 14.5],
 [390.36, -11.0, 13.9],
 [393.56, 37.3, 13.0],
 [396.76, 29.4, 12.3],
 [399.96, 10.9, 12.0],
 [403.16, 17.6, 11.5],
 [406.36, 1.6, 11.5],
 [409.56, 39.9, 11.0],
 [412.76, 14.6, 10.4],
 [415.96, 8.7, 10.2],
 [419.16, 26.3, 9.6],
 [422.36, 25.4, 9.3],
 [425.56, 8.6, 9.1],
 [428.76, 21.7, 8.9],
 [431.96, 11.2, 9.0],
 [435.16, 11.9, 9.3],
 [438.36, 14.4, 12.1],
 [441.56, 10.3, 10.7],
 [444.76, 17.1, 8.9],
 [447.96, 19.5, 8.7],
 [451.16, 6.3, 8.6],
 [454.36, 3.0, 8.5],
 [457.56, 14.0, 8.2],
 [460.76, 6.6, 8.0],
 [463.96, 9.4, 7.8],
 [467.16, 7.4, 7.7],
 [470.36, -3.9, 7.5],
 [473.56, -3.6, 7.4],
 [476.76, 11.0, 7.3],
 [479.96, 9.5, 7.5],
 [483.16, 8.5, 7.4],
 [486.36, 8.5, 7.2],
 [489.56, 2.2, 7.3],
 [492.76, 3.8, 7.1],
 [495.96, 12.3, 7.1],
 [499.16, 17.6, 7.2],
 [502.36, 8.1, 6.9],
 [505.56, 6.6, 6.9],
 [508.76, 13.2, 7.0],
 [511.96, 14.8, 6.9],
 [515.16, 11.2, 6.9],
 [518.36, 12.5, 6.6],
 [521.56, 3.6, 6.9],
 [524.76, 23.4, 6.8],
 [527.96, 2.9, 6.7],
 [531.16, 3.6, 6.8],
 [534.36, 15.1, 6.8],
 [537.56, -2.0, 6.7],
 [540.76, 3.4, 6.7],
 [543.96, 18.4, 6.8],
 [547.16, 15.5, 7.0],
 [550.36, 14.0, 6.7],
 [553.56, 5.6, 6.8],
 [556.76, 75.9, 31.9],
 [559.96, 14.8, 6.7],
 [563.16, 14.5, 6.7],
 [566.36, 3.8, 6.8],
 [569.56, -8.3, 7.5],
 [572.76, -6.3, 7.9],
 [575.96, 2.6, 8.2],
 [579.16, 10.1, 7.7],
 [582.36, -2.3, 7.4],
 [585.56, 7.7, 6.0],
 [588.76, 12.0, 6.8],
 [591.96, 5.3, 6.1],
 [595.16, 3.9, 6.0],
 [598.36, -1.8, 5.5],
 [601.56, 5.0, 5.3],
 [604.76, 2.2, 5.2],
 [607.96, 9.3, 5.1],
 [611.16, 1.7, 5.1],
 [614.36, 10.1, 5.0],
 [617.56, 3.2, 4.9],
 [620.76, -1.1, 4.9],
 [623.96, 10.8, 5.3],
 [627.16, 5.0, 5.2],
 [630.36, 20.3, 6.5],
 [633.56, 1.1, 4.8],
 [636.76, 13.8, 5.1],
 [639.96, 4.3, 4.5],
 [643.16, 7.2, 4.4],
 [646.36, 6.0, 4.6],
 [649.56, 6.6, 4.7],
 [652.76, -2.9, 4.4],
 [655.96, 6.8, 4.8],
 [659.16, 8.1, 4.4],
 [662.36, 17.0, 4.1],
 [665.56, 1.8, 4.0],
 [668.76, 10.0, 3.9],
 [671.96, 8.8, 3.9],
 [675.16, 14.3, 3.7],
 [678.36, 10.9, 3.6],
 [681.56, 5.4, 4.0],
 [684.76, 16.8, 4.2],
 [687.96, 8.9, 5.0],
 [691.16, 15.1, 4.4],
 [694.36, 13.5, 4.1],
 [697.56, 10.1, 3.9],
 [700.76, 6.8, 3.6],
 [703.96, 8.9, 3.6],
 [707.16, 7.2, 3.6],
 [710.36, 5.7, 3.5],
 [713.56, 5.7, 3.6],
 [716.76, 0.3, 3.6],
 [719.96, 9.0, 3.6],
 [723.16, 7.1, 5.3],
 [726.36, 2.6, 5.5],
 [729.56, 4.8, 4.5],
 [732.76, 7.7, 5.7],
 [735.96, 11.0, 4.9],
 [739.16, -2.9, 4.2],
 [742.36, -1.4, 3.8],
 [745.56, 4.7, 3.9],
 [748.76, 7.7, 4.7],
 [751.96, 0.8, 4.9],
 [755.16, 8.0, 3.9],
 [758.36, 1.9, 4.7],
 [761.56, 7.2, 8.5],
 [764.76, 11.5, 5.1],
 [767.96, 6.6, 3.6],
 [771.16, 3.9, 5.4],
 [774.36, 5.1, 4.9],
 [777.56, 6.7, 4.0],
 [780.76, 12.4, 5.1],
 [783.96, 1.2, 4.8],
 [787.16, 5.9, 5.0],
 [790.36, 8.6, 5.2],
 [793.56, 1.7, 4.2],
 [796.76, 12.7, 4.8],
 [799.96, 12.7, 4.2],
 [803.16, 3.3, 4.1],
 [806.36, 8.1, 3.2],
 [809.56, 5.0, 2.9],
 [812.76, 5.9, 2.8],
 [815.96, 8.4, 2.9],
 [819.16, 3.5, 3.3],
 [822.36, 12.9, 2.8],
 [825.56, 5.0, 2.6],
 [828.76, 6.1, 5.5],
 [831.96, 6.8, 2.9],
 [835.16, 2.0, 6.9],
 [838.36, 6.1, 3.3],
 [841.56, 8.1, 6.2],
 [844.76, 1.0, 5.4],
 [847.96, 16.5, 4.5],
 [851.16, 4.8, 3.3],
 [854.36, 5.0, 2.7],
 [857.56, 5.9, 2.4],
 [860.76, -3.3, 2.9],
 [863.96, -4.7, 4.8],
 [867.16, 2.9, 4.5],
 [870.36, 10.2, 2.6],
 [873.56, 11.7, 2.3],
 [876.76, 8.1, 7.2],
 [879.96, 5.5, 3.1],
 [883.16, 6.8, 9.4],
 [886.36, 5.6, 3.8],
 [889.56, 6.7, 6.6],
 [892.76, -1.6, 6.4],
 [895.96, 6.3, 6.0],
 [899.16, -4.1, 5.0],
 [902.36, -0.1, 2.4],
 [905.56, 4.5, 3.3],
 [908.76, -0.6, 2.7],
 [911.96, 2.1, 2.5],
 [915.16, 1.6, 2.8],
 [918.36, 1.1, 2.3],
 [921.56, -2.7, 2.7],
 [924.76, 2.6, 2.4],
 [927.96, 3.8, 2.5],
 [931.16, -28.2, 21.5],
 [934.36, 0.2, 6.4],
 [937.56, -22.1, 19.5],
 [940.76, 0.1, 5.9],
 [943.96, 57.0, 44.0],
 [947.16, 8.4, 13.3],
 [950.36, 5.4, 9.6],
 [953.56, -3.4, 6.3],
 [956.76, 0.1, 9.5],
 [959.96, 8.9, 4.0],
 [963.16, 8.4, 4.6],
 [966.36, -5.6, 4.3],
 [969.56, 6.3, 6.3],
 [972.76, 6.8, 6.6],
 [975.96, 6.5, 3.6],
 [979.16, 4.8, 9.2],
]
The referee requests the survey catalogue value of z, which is 0.691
